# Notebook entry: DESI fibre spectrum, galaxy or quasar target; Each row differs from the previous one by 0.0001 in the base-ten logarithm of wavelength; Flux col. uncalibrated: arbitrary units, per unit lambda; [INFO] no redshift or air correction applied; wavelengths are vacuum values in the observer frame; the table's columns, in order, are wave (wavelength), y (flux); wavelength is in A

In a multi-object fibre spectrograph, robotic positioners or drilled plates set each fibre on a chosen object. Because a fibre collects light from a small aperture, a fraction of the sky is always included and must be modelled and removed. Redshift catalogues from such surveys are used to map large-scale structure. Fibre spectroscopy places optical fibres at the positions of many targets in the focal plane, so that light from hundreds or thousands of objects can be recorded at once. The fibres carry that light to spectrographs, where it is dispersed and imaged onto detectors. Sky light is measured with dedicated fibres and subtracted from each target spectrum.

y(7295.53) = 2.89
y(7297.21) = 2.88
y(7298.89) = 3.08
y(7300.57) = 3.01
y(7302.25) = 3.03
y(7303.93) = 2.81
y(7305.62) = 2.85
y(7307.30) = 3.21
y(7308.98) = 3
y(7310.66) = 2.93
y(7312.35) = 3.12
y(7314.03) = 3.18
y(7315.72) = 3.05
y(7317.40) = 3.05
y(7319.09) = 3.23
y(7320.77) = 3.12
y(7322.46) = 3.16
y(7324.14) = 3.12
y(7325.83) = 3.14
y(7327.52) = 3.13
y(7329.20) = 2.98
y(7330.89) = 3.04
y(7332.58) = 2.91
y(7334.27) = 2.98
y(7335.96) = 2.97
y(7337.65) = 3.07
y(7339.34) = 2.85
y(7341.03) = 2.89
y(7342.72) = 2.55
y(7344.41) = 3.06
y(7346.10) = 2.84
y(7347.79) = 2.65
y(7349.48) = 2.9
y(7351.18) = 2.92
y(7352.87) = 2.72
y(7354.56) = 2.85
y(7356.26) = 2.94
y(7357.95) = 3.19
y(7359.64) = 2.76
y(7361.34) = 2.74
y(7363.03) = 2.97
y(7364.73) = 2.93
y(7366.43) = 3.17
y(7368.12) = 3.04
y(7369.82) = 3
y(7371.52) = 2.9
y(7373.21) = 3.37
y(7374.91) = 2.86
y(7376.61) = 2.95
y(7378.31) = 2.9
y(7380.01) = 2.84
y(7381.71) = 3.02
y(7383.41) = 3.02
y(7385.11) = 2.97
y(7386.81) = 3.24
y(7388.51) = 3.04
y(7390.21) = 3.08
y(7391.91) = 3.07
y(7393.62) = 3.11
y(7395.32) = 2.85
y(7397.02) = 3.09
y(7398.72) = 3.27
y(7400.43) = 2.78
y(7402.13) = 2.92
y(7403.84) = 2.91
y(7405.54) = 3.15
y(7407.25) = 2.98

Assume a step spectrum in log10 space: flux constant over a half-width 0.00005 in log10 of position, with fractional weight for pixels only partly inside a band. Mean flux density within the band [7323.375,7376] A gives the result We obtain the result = 2.95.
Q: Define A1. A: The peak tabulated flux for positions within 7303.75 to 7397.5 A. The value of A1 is 3.37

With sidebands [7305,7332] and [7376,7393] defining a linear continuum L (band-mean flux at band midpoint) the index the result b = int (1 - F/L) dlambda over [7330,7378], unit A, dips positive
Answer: 1.8 A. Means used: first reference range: 3.08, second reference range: 3.01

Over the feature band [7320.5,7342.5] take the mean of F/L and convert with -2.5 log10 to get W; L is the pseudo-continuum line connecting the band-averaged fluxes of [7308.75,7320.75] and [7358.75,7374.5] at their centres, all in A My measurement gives 0.02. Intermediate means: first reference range 3.09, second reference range 2.98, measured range 3.01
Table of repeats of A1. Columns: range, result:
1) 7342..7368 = 3.19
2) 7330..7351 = 3.07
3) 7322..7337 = 3.16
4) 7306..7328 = 3.23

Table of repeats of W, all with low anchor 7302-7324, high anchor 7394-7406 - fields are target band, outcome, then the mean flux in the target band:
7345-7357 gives 0.073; 2.83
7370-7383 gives 0.013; 2.98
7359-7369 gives 0.031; 2.94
